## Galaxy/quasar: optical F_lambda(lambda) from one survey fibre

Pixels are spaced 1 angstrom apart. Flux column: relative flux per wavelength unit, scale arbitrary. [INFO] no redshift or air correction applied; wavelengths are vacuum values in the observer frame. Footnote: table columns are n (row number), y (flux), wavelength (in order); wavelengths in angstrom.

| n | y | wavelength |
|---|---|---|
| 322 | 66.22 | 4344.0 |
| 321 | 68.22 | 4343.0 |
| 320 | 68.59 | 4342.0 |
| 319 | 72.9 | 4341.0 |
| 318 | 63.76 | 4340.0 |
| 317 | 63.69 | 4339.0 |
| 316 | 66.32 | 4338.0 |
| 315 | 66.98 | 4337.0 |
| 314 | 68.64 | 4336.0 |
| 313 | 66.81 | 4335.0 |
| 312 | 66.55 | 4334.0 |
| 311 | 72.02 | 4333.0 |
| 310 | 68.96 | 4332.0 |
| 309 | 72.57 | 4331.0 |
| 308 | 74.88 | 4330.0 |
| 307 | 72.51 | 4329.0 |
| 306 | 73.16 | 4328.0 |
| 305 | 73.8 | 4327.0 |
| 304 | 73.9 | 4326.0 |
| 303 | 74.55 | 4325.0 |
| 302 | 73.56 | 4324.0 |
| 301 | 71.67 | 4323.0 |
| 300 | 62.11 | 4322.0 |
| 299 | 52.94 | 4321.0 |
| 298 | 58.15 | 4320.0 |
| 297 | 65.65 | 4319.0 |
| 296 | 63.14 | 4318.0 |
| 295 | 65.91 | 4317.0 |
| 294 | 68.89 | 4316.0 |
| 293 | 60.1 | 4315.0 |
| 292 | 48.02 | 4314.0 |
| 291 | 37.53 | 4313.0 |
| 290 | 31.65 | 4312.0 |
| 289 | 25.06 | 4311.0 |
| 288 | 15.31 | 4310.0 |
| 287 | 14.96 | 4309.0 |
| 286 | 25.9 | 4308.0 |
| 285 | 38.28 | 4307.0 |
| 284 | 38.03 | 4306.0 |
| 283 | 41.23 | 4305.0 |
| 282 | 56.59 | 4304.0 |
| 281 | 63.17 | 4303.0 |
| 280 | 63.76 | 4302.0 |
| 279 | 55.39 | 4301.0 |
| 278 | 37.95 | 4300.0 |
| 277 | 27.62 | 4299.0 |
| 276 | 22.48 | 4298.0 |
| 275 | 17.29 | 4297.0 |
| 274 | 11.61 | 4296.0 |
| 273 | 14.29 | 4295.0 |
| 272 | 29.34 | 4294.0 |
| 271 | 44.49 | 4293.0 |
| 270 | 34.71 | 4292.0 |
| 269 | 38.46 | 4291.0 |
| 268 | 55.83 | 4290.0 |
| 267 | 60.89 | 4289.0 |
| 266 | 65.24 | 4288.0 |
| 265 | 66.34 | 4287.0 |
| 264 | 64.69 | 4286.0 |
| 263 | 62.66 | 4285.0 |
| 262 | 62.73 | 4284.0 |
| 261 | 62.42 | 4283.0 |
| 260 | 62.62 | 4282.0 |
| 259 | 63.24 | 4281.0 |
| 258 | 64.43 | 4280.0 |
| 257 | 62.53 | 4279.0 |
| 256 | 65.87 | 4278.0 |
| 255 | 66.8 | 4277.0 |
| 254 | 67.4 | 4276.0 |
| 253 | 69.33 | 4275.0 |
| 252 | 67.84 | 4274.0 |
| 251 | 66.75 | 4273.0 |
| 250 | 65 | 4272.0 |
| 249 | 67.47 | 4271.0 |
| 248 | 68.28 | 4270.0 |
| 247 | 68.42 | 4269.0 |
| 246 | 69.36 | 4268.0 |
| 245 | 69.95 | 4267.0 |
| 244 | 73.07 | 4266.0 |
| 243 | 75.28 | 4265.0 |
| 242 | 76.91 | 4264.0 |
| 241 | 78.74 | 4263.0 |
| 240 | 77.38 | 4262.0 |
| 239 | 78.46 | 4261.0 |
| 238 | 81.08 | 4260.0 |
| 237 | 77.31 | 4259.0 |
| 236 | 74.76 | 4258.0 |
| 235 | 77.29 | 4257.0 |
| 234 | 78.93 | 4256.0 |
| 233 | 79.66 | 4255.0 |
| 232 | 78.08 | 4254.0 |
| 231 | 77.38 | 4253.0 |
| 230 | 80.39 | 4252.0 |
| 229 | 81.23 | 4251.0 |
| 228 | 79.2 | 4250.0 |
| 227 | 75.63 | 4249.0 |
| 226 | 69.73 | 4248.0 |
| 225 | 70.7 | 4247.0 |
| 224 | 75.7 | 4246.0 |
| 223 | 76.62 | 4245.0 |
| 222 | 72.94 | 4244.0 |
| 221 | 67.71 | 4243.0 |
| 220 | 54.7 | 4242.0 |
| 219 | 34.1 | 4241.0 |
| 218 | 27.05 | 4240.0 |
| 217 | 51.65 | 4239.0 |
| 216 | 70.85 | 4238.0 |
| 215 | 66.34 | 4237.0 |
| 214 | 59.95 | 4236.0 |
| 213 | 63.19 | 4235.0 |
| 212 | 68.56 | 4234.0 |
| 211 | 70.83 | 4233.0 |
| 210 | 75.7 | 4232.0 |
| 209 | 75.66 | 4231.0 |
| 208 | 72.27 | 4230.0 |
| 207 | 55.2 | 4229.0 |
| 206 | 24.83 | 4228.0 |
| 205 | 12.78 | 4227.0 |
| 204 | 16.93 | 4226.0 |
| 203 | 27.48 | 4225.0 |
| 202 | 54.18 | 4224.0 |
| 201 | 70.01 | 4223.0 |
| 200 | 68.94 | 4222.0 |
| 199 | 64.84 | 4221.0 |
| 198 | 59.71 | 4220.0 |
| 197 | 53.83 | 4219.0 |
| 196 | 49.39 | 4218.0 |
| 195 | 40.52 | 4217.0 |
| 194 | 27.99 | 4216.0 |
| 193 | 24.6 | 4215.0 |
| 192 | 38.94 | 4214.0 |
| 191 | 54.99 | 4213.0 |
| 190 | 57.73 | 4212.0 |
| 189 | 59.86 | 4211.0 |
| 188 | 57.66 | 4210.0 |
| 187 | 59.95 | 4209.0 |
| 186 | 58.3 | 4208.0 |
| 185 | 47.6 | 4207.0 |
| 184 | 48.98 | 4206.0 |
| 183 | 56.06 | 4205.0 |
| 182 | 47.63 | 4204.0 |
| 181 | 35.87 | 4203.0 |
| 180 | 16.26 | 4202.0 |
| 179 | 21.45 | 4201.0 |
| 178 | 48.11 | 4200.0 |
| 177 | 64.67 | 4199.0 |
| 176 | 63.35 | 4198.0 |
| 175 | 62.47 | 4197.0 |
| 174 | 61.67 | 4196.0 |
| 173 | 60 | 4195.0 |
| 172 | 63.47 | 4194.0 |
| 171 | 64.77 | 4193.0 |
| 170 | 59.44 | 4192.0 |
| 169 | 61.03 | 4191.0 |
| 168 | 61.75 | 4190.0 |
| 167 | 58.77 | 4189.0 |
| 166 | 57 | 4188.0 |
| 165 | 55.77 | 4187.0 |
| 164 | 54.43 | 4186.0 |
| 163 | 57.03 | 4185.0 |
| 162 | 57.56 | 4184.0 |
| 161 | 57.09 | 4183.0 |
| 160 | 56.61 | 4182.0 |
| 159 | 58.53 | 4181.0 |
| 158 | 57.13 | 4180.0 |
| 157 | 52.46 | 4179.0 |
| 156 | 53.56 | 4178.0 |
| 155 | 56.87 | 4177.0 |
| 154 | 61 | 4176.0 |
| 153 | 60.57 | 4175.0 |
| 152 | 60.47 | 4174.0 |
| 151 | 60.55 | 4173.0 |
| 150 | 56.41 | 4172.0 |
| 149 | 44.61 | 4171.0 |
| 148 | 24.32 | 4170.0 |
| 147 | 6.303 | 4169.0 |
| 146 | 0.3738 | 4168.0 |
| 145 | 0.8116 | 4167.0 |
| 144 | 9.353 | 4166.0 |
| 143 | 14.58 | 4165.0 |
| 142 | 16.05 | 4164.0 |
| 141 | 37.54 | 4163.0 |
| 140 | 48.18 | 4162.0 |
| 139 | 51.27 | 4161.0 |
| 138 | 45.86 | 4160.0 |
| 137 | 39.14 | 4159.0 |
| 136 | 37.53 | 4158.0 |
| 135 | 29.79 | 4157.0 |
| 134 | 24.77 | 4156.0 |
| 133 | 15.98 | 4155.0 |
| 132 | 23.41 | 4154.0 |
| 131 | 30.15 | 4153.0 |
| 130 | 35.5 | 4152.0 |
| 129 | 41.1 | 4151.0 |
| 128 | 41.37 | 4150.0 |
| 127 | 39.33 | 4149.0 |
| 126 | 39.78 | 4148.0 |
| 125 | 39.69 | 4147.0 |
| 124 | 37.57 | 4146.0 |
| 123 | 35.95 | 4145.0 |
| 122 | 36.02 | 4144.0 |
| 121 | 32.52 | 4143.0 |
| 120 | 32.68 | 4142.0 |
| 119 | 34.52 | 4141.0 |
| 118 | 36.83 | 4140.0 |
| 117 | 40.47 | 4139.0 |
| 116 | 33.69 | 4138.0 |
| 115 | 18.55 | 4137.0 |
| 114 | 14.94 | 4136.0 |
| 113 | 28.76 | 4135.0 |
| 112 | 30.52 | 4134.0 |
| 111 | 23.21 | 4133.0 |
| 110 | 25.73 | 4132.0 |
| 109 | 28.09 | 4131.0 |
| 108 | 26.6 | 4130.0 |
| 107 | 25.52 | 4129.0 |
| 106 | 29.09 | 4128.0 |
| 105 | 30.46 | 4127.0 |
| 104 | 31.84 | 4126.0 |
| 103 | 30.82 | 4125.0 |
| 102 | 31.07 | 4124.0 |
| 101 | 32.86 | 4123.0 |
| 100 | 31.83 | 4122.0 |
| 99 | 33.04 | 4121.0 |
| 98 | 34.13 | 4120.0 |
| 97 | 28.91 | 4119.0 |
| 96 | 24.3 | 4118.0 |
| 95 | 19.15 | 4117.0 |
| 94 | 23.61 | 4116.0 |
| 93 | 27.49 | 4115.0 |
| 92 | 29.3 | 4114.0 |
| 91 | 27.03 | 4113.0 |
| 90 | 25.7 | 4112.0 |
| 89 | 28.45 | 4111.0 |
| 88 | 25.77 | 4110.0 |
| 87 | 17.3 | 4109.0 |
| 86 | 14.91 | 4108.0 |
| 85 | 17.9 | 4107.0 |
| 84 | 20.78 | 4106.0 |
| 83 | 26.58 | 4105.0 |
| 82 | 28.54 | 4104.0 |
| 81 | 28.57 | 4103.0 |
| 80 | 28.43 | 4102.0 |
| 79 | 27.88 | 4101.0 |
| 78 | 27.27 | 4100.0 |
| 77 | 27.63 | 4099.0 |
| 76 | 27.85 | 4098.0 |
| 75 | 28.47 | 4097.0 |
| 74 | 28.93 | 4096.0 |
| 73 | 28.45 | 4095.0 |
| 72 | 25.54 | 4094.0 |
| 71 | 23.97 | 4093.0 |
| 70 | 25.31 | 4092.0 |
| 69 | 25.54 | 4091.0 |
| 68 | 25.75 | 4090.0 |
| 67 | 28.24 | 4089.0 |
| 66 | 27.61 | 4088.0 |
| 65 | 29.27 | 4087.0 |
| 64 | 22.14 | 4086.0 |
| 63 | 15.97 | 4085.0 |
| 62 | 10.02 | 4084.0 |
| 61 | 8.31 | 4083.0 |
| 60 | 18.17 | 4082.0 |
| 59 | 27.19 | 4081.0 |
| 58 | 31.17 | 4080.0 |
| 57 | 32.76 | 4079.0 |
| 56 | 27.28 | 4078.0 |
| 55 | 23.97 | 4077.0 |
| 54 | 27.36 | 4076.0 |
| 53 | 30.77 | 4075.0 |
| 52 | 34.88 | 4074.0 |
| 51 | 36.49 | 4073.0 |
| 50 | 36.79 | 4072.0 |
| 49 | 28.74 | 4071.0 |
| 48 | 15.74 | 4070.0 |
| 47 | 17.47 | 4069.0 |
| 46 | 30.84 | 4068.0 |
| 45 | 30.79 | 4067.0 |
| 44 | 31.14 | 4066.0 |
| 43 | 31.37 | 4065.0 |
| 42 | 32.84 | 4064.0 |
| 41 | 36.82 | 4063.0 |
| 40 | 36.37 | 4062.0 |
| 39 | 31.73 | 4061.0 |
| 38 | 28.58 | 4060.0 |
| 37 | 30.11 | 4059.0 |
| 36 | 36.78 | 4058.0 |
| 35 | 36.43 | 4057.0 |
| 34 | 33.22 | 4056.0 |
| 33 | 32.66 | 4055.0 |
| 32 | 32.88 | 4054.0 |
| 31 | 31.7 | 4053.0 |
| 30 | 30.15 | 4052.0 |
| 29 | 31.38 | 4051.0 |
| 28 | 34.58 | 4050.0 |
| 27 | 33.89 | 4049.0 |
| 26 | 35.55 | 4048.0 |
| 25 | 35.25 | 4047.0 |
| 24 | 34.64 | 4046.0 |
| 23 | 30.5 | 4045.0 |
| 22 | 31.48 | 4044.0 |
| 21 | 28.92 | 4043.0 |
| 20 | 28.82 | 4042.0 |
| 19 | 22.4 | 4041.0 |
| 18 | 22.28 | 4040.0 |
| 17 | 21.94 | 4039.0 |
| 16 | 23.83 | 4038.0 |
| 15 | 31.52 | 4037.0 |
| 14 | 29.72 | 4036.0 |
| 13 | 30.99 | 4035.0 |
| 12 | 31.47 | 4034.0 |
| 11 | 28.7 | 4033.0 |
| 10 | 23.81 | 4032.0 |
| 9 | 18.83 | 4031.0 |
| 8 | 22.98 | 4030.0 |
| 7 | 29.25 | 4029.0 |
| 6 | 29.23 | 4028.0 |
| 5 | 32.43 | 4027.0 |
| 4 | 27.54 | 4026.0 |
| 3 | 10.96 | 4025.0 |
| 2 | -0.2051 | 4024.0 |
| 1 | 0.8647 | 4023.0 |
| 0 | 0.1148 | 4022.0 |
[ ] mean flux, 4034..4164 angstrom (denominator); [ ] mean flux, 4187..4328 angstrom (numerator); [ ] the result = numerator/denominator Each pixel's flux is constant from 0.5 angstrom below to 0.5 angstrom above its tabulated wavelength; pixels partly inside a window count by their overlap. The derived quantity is 1.9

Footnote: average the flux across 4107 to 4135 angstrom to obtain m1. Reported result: 27.1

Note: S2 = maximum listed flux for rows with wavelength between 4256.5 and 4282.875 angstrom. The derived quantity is 81.08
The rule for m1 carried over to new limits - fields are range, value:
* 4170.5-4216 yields 53.8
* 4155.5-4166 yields 33.3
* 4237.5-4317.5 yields 58.3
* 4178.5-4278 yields 60.4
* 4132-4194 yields 40.3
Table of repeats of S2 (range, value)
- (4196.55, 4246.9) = 76.62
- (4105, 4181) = 61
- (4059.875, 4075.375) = 36.82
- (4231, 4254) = 81.23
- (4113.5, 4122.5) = 34.13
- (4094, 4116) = 29.3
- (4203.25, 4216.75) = 59.95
